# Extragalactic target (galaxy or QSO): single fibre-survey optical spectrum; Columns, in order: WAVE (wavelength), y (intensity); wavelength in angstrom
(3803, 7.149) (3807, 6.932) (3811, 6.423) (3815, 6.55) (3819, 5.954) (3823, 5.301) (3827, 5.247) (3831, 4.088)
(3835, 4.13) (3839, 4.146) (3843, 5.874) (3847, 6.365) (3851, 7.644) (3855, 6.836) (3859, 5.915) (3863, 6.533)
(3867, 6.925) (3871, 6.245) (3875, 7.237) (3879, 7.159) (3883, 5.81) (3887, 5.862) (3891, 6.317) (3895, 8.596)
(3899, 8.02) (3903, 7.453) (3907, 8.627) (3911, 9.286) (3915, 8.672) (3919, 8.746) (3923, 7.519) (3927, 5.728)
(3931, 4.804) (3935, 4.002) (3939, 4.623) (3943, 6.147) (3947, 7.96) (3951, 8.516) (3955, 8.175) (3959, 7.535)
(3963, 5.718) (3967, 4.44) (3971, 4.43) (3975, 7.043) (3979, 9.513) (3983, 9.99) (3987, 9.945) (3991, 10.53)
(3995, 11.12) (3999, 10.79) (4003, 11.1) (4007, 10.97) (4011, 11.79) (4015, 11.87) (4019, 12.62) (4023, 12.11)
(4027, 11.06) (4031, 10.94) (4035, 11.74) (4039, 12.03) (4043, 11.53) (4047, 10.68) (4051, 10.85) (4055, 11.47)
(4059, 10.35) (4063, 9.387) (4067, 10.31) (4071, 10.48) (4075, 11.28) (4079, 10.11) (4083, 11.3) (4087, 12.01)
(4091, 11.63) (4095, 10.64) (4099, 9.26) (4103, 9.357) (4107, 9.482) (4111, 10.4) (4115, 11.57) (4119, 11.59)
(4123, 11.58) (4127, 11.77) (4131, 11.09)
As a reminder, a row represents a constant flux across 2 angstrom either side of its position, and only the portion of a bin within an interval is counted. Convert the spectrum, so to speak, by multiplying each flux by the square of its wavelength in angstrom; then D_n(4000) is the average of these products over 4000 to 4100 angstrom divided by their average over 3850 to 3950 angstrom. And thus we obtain 1.73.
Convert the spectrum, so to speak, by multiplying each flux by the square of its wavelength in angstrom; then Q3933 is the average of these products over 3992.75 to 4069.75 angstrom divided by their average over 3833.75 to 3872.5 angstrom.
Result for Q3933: 2.01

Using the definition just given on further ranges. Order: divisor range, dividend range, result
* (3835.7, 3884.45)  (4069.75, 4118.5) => 1.89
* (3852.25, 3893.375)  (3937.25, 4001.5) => 1.28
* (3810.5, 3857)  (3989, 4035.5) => 2.19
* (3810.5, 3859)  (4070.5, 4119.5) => 2.14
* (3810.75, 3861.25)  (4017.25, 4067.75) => 2.17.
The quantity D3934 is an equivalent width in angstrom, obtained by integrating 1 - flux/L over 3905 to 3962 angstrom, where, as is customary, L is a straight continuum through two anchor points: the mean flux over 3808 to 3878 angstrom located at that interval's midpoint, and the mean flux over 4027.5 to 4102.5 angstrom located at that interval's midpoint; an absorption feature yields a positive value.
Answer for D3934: 5.73 angstrom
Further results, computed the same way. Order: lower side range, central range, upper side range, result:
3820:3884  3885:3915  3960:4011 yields -3.2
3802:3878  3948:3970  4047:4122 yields 3.9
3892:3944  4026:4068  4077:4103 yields -5.0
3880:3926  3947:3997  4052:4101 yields 4.6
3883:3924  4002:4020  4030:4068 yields -2.7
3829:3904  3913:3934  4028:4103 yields 1.8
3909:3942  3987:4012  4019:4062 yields -3.3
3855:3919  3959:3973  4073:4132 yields 5.4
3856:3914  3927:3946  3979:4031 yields 8.0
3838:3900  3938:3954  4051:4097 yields 2.3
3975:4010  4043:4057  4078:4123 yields -0.7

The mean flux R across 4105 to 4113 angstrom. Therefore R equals 9.94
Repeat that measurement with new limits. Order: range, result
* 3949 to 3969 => 6.88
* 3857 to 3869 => 6.46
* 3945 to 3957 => 8.22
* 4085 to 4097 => 11.4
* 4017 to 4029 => 11.9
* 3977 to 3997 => 10.2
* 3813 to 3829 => 5.76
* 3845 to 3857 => 6.95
